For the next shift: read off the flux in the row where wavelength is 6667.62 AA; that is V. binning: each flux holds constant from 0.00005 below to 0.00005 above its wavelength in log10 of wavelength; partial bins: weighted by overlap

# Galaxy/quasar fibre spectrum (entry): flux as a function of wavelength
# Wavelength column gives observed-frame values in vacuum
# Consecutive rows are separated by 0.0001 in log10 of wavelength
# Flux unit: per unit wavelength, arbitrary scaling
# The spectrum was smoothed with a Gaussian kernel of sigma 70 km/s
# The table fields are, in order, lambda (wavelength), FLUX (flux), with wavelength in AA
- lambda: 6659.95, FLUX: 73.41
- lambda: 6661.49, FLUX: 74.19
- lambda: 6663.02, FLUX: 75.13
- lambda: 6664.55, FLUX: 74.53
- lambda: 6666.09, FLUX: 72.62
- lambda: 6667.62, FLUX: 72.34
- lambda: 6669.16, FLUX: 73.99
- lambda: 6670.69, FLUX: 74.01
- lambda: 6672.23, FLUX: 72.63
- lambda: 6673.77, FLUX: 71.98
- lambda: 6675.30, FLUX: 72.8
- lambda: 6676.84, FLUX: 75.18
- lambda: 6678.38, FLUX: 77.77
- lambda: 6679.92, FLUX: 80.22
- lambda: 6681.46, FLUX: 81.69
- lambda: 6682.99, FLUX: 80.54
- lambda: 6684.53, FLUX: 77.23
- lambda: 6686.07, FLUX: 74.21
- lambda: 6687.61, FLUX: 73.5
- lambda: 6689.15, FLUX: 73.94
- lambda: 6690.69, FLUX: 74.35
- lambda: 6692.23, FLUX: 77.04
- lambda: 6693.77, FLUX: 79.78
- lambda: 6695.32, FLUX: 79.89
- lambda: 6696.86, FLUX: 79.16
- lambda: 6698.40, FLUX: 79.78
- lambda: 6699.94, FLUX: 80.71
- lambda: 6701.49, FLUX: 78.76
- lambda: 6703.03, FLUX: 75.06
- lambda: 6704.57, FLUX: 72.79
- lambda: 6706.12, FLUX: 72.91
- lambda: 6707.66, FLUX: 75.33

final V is 72.34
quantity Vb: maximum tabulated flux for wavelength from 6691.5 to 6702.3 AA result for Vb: 80.71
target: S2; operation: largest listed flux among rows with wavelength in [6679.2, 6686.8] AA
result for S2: 81.69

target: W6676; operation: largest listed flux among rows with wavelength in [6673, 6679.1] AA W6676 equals 77.77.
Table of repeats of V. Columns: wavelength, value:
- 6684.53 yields 77.23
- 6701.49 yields 78.76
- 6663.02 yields 75.13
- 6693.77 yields 79.78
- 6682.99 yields 80.54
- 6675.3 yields 72.8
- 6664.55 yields 74.53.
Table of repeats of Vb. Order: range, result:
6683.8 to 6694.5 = 79.78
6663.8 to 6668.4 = 74.53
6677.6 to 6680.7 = 80.22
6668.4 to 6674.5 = 74.01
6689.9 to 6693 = 77.04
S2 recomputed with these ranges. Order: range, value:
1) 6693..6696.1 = 79.89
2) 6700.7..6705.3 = 78.76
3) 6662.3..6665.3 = 75.13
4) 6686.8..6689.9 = 73.94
